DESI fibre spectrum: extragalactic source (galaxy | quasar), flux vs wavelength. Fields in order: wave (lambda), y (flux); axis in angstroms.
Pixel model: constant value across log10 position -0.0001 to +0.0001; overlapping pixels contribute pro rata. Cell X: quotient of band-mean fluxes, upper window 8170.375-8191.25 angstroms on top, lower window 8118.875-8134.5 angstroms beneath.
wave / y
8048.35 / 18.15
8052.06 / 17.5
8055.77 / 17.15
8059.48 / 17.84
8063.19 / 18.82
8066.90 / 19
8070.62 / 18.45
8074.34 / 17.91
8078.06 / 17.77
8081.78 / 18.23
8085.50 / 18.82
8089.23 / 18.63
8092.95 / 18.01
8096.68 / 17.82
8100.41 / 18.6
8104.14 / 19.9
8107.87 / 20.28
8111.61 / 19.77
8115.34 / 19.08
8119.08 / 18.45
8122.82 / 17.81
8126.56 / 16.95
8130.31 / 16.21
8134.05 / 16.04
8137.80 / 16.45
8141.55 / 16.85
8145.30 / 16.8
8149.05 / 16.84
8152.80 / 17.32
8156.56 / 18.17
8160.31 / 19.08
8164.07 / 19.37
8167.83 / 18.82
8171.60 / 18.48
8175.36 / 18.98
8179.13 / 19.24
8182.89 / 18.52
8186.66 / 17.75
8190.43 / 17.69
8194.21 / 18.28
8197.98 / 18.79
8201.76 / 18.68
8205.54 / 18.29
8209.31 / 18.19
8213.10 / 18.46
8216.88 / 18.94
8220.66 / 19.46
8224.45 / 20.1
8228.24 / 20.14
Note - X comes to 1.08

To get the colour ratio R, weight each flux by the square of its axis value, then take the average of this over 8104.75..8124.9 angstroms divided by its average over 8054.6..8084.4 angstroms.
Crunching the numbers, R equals 1.1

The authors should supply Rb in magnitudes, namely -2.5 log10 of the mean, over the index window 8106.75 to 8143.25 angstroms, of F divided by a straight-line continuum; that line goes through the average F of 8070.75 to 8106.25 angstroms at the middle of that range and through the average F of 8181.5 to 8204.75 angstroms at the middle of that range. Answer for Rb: 0.04 mag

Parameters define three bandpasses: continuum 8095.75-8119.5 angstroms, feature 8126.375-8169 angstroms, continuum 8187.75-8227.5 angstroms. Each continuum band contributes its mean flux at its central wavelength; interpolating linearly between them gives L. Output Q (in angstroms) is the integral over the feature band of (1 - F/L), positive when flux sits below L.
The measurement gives 3.6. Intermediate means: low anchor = 19.2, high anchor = 18.7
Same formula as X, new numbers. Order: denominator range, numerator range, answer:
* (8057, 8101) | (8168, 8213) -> 1.01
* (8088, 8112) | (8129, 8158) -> 0.89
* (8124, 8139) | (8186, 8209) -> 1.11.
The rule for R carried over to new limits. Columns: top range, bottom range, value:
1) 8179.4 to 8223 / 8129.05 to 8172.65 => 1.07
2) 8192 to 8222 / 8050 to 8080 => 1.07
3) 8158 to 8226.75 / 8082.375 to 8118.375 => 1.01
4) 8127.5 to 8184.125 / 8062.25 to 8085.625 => 0.99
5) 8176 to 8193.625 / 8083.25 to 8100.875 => 1.02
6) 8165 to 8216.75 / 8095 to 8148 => 1.05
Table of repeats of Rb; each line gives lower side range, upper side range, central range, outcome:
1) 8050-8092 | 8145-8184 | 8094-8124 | -0.04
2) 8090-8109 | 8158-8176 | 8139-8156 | 0.11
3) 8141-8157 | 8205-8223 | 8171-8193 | -0.03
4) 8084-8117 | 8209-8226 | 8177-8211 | 0.04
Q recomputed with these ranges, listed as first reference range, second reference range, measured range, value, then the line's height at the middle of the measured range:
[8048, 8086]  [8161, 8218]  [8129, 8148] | 2.0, 18.4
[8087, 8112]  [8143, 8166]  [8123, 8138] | 1.5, 18.4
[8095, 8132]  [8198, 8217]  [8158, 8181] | -0.6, 18.5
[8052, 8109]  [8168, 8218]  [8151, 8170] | -0.1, 18.5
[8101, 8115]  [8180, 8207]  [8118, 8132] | 1.6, 19.5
